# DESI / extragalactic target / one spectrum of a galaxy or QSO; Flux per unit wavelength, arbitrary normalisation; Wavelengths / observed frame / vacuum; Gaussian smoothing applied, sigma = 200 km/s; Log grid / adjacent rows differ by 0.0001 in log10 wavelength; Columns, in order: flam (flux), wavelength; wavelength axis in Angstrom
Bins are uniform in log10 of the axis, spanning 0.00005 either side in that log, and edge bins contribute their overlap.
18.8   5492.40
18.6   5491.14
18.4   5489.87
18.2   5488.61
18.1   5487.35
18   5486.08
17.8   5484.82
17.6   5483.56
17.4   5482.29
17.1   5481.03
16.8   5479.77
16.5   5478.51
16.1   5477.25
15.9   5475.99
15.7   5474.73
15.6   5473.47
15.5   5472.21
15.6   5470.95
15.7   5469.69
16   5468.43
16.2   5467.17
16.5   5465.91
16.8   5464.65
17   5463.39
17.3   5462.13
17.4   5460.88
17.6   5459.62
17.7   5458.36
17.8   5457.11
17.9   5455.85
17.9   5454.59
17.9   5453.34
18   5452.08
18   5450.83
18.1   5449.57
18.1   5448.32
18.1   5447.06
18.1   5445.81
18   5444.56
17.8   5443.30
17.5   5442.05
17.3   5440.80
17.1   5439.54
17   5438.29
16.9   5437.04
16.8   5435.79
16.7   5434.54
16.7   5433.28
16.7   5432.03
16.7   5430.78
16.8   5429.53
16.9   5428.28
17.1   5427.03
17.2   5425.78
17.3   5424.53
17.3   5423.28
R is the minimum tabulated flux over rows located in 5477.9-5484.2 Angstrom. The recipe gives 16.5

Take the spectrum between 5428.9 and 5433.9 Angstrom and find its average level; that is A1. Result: 16.7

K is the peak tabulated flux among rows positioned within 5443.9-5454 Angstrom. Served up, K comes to 18.1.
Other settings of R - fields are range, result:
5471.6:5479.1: 15.5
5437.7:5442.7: 17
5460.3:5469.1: 16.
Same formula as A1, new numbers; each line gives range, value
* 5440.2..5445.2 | 17.7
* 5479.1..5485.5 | 17.4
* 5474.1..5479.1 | 16.1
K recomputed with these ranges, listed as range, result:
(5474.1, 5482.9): 17.4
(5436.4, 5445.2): 18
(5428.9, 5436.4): 16.8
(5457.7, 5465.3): 17.7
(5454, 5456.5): 17.9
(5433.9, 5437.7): 16.9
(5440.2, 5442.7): 17.5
